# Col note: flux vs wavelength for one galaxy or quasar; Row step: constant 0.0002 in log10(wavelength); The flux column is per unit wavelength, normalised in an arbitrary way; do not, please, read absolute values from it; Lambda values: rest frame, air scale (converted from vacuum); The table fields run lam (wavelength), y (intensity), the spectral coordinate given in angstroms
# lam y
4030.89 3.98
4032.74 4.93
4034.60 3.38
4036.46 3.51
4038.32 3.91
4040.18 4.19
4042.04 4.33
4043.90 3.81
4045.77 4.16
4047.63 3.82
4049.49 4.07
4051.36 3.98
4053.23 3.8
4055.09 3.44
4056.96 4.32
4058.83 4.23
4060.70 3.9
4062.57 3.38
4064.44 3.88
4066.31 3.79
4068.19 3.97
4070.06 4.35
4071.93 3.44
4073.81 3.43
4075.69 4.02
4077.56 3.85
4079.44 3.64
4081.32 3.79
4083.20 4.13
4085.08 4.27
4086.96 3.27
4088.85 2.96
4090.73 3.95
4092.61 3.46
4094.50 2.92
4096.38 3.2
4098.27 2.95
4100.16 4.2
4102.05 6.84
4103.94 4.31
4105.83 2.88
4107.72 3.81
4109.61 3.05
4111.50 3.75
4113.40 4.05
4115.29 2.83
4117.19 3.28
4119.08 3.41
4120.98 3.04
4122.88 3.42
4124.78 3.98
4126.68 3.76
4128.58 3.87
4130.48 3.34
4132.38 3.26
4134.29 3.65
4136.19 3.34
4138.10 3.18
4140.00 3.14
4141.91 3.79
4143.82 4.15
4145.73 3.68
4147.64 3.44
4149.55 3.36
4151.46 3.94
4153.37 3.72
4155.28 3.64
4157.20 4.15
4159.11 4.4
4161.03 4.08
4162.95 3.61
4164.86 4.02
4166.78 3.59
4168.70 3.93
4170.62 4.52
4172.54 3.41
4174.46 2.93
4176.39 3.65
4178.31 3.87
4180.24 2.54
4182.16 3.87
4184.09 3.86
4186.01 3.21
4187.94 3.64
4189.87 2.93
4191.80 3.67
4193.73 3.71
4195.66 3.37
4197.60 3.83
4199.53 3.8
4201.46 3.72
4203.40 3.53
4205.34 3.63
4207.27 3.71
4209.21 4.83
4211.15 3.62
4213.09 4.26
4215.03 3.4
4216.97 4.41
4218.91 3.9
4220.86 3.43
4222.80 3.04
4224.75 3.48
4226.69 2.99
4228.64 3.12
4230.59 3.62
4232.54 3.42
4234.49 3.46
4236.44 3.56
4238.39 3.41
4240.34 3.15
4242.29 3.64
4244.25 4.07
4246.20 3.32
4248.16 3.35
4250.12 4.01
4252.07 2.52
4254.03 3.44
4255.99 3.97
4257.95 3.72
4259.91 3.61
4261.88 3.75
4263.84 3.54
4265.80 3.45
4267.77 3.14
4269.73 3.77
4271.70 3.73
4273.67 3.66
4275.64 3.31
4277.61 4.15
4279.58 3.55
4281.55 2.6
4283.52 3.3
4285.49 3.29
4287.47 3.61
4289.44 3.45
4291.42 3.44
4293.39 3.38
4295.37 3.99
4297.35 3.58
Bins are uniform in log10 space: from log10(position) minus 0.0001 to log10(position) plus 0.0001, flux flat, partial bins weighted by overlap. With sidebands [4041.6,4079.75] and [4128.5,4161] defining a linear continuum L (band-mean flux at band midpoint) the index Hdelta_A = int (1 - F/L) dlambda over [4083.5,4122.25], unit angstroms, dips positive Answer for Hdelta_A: 1.5 angstroms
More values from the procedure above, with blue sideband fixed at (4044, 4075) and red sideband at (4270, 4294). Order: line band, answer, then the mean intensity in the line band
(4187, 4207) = 0.2 angstroms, 3.59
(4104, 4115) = 0.7 angstroms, 3.53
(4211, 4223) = -0.6 angstroms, 3.77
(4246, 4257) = 0.2 angstroms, 3.44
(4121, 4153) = 1.4 angstroms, 3.57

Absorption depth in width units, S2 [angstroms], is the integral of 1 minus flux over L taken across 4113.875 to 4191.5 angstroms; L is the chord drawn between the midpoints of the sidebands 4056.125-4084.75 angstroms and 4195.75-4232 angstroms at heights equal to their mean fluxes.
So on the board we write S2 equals 3.5 angstroms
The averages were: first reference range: 3.88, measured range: 3.59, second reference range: 3.67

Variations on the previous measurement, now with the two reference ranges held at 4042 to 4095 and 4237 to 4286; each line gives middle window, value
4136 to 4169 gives -0.6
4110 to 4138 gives 1.8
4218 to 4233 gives 0.8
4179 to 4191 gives 0.9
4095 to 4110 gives -0.6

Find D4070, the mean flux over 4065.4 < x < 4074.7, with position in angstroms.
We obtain 3.8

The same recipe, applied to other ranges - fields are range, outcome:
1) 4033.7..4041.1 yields 3.75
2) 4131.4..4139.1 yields 3.36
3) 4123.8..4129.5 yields 3.87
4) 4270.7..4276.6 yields 3.56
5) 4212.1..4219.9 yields 3.99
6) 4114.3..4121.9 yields 3.15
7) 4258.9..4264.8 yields 3.63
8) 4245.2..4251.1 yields 3.56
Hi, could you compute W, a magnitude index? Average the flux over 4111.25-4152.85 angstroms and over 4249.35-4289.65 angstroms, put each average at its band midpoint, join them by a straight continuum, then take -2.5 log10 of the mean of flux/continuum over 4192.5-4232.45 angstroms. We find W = -0.05 mag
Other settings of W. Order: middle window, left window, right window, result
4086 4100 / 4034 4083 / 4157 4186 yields 0.16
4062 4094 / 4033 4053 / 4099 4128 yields 0.04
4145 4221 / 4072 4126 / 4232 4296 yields -0.04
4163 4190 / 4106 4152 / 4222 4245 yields -0.04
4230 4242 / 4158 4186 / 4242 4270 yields 0.04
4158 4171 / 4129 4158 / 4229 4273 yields -0.12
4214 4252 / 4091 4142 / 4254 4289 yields 0.02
